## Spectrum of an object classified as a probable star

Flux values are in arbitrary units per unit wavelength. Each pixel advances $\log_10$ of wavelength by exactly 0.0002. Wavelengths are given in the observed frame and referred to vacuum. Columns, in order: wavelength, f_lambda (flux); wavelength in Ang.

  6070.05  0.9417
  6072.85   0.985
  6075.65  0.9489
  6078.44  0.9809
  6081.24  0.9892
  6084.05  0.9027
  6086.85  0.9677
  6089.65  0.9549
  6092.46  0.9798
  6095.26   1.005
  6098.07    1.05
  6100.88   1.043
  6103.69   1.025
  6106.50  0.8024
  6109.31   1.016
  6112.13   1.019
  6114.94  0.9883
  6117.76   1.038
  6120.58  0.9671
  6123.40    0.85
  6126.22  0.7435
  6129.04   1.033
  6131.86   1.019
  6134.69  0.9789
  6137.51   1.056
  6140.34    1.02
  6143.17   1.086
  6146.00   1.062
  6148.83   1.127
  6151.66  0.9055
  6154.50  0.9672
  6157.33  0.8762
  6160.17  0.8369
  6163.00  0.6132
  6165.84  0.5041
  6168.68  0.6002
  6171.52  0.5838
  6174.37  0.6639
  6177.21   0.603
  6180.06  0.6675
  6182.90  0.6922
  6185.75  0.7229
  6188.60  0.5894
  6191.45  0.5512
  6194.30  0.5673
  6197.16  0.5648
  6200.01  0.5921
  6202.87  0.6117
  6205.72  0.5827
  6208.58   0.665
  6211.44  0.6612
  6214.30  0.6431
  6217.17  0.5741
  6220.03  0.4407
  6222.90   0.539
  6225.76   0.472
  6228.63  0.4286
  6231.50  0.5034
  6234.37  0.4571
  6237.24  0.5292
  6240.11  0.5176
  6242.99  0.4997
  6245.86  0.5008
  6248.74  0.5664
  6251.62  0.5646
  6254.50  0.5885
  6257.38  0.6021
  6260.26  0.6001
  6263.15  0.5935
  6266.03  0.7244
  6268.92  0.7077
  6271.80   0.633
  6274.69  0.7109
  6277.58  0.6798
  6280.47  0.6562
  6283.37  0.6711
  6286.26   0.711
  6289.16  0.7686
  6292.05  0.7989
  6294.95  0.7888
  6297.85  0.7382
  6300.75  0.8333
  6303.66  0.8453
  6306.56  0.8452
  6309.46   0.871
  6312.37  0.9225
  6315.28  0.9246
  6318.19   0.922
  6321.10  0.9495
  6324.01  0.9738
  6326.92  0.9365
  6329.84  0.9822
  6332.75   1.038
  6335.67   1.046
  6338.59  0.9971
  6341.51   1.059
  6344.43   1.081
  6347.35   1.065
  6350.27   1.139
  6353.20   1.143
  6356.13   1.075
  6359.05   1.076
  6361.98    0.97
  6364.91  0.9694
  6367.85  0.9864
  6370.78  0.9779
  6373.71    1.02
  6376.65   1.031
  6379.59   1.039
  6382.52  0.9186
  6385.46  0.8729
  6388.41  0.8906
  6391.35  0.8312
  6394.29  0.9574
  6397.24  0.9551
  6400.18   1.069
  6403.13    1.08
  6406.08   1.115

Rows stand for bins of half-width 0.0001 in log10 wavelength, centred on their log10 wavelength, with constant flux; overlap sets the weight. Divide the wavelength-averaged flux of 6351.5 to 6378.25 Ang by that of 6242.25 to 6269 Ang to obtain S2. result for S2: 1.74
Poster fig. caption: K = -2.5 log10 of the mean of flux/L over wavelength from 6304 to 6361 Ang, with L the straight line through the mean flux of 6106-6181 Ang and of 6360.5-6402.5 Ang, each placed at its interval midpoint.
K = -0.06 mag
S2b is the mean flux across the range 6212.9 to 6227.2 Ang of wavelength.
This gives 0.533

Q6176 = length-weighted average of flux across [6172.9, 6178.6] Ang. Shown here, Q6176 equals 0.633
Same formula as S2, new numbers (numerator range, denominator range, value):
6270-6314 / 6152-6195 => 1.13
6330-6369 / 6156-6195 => 1.61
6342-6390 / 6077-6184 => 1.13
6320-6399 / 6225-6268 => 1.83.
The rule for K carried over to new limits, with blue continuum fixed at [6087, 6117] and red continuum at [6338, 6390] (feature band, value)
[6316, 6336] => 0.044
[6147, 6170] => 0.224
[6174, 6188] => 0.439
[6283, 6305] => 0.289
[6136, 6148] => -0.070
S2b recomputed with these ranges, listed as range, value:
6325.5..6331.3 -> 0.96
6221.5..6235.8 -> 0.48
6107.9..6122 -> 1.01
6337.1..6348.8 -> 1.05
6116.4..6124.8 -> 0.951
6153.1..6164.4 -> 0.824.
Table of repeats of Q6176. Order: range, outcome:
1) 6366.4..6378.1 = 1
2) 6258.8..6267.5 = 0.639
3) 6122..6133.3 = 0.912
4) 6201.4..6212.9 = 0.63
